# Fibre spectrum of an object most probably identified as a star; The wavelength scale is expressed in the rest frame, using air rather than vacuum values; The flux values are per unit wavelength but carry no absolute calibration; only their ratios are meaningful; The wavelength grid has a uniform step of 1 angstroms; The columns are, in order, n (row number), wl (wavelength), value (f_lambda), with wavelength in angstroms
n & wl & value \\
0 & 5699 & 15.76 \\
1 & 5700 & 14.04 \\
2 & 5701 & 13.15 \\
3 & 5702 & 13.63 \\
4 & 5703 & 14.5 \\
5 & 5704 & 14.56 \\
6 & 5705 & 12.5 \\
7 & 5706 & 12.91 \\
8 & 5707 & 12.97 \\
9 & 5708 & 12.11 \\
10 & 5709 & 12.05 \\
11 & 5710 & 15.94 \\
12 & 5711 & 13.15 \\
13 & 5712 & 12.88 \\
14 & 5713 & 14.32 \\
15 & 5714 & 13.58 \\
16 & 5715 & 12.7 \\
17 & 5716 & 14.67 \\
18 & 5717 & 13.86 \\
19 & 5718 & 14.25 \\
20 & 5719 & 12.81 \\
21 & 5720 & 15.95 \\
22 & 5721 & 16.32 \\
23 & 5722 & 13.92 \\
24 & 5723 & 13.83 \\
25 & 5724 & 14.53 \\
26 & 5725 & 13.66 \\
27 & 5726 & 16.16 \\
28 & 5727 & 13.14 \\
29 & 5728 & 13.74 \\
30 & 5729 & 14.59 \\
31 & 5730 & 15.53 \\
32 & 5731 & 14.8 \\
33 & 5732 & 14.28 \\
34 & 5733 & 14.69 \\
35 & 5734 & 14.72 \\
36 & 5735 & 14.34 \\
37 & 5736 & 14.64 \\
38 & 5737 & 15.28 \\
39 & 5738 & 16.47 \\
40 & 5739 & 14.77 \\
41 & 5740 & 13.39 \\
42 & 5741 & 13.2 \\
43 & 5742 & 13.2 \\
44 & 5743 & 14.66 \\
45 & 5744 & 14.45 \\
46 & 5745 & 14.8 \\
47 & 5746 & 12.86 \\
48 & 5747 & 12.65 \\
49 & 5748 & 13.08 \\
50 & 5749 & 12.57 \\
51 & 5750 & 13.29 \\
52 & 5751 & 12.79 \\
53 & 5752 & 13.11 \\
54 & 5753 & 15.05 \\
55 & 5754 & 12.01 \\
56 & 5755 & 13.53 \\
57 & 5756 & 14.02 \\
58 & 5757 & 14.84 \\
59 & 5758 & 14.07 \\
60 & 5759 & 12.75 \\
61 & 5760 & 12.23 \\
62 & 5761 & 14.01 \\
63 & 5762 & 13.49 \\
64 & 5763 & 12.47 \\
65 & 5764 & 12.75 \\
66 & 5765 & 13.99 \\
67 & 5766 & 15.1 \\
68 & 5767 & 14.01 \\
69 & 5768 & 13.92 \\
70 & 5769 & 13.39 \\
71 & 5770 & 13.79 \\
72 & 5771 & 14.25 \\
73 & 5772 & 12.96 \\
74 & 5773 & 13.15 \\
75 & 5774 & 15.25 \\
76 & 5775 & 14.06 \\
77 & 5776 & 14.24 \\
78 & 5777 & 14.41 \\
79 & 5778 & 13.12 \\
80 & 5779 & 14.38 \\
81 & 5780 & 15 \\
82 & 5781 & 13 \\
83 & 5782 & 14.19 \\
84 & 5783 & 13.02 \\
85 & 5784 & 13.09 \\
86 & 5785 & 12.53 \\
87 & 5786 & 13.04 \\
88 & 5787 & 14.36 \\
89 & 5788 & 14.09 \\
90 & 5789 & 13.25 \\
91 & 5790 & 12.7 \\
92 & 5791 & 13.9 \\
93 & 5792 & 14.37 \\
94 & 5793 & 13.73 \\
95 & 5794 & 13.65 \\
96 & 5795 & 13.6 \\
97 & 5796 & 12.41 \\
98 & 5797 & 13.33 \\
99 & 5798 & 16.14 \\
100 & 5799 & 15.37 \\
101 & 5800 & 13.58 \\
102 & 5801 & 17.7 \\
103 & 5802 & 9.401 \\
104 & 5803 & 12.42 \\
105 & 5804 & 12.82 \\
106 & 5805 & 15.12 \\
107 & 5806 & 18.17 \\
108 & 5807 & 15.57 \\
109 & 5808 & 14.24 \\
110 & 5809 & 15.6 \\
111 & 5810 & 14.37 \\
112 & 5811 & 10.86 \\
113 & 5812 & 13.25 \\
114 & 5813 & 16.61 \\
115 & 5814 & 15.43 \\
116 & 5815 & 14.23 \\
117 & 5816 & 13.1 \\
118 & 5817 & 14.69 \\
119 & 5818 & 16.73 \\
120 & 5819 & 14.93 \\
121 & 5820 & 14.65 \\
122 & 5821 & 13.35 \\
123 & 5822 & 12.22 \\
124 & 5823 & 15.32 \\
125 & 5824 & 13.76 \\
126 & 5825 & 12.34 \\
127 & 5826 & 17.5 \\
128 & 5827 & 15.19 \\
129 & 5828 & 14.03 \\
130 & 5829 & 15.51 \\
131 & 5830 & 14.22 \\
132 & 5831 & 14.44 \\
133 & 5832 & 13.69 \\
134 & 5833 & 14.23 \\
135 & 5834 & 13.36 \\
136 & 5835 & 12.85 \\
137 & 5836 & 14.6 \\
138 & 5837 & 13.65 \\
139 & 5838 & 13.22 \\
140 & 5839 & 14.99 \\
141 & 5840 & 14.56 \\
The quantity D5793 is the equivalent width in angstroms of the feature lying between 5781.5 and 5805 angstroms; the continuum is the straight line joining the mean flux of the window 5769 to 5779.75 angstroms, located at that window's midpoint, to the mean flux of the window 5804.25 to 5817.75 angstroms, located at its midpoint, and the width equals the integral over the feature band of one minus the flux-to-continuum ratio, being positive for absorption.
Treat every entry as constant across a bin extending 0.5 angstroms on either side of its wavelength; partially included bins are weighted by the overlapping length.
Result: 1.18 angstroms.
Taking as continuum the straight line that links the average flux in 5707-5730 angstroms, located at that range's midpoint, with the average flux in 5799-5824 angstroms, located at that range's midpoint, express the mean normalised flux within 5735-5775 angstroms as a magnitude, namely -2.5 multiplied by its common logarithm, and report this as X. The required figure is 0.03 mag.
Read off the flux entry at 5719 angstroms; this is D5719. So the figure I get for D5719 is 12.81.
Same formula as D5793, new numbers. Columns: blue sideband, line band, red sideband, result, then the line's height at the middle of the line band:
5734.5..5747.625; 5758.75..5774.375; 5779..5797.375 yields 0.3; 13.8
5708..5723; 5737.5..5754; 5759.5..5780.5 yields 0.2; 13.9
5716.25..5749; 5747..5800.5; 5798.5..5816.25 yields 2.5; 14.3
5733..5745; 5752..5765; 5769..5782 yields 0.7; 14.2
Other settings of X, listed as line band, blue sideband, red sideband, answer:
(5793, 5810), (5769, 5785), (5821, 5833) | -0.02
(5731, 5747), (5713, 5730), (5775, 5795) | -0.02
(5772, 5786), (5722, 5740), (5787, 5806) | 0.03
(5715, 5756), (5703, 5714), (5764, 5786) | -0.04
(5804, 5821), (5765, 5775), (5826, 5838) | -0.04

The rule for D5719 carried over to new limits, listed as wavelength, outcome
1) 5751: 12.79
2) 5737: 15.28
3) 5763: 12.47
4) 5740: 13.39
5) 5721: 16.32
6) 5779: 14.38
